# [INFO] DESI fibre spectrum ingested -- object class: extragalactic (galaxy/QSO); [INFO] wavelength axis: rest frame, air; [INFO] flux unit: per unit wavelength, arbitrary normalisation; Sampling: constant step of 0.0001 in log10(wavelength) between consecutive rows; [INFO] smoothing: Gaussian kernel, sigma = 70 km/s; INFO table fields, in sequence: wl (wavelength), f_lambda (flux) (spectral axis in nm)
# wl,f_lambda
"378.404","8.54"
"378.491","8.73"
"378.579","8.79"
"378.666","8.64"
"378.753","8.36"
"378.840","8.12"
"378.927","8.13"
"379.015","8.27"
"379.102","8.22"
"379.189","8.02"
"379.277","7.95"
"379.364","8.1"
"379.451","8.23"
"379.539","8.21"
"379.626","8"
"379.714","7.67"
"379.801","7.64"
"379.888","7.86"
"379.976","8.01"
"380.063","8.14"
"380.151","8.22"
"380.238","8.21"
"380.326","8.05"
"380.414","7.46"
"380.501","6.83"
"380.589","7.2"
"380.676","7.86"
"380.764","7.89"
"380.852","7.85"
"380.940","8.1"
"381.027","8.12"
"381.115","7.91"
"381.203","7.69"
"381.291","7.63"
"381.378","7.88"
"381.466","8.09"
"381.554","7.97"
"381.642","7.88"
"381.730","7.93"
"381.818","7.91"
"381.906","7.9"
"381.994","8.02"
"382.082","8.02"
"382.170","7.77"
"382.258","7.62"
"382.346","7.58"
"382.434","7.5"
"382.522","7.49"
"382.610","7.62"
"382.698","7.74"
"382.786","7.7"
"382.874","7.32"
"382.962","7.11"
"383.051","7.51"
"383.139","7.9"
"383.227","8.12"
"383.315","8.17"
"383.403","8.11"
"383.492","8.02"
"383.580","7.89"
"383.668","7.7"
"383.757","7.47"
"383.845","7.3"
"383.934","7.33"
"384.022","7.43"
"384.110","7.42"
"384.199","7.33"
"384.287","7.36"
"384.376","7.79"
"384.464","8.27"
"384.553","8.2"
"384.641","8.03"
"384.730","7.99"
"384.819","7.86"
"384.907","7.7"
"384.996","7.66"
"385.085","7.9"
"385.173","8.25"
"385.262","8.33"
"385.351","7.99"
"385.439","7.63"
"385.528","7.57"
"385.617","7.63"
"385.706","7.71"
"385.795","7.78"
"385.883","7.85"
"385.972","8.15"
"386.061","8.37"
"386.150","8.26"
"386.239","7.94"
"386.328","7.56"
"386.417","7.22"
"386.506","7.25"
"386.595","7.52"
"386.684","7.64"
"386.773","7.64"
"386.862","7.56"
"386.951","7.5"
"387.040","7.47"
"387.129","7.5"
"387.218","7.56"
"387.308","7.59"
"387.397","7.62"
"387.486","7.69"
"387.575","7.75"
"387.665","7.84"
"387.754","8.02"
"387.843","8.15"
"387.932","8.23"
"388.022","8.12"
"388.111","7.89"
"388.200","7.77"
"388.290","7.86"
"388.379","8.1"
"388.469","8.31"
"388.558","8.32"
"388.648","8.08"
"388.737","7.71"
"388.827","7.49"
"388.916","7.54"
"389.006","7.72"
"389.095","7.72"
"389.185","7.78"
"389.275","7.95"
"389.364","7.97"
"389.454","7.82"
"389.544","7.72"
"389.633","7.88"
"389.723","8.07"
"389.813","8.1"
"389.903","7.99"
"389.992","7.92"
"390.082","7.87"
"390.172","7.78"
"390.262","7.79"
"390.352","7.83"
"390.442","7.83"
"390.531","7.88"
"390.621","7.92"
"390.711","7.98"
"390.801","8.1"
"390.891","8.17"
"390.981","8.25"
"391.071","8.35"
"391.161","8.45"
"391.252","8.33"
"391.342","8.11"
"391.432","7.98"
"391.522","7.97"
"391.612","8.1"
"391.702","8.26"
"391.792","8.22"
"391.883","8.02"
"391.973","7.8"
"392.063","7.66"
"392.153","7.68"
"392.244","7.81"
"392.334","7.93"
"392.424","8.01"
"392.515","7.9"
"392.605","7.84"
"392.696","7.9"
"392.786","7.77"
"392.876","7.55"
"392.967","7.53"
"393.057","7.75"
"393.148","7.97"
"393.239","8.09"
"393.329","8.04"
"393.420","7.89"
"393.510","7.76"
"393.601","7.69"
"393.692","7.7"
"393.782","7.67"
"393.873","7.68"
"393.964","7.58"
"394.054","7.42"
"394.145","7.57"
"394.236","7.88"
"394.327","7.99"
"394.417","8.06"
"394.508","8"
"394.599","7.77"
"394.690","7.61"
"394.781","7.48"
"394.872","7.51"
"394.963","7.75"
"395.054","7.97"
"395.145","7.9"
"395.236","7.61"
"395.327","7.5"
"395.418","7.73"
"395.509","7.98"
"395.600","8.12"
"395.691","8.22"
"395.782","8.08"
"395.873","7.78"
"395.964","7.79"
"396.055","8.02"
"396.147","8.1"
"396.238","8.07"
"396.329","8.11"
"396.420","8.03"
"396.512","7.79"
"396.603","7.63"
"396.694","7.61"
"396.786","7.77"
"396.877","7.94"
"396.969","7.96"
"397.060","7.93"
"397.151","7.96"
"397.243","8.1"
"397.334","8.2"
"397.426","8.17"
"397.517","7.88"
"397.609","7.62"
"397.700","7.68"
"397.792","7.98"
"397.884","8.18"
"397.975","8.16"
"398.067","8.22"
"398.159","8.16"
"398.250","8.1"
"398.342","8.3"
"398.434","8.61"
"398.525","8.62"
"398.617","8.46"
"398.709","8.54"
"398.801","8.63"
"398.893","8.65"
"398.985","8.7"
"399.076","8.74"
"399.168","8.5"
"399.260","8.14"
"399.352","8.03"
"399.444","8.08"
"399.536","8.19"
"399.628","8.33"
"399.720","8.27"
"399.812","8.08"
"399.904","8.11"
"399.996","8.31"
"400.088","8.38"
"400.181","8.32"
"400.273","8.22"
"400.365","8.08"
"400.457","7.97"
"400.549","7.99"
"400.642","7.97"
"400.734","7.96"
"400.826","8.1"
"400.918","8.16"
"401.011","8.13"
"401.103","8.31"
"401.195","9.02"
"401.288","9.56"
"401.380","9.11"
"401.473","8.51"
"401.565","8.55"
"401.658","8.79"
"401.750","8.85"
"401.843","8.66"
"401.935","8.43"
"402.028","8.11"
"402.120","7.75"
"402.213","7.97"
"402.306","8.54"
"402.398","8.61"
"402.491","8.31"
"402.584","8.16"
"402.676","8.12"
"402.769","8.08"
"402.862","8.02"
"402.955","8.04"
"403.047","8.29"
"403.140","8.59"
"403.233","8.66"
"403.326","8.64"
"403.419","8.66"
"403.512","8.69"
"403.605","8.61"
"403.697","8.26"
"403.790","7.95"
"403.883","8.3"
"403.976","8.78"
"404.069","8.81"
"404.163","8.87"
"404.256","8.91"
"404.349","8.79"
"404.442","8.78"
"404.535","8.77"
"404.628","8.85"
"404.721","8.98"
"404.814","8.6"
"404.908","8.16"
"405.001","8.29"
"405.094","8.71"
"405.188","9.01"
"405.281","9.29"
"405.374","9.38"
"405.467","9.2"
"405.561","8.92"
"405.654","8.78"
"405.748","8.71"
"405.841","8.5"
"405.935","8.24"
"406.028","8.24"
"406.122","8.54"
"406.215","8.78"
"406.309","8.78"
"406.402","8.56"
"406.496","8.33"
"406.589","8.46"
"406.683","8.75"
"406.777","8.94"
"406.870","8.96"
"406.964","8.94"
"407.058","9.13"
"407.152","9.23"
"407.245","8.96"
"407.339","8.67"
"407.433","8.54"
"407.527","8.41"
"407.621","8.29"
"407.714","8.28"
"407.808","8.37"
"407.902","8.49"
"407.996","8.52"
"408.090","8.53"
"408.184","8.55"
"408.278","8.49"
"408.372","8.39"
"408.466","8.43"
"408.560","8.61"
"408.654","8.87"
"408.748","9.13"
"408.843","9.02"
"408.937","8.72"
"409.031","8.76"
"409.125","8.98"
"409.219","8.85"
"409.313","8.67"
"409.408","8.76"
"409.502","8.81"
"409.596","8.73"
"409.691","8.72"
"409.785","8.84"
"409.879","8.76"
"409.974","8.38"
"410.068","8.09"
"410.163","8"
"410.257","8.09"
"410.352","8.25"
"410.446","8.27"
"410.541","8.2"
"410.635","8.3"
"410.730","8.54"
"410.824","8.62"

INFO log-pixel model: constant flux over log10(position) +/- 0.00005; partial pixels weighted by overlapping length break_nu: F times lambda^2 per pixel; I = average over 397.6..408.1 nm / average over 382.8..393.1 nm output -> 1.17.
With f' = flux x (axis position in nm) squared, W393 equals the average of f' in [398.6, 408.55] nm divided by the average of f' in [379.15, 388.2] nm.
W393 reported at 1.21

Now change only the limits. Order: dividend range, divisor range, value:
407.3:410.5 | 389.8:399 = 1.16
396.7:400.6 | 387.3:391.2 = 1.08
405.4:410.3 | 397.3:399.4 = 1.10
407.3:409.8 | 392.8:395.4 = 1.20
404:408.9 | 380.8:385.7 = 1.26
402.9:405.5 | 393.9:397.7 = 1.15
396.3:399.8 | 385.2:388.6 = 1.10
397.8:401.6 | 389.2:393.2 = 1.10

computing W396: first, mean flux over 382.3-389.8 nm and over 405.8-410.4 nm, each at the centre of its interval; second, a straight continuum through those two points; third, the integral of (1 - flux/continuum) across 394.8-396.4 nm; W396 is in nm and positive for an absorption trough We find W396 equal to 0.05 nm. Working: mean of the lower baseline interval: 7.78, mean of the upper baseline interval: 8.62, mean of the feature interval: 7.89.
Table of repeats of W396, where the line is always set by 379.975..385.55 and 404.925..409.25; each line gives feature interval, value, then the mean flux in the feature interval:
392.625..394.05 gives 0.07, 7.76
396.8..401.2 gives 0.10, 8.2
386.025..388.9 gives 0.06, 7.79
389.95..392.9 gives 0.05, 7.97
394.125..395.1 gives 0.05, 7.78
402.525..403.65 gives 0.02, 8.38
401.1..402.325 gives -0.01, 8.59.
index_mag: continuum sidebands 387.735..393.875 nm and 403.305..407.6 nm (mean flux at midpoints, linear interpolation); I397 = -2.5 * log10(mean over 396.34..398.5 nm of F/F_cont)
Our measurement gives 0.04 mag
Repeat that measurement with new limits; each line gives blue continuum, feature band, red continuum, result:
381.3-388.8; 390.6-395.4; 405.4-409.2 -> 0.032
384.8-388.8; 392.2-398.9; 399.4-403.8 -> 0.028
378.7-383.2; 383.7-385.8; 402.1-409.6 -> 0.032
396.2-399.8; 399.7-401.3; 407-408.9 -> 0.004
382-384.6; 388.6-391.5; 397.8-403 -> 0.001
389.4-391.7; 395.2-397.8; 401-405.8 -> 0.050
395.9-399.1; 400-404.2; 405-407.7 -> 0.007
